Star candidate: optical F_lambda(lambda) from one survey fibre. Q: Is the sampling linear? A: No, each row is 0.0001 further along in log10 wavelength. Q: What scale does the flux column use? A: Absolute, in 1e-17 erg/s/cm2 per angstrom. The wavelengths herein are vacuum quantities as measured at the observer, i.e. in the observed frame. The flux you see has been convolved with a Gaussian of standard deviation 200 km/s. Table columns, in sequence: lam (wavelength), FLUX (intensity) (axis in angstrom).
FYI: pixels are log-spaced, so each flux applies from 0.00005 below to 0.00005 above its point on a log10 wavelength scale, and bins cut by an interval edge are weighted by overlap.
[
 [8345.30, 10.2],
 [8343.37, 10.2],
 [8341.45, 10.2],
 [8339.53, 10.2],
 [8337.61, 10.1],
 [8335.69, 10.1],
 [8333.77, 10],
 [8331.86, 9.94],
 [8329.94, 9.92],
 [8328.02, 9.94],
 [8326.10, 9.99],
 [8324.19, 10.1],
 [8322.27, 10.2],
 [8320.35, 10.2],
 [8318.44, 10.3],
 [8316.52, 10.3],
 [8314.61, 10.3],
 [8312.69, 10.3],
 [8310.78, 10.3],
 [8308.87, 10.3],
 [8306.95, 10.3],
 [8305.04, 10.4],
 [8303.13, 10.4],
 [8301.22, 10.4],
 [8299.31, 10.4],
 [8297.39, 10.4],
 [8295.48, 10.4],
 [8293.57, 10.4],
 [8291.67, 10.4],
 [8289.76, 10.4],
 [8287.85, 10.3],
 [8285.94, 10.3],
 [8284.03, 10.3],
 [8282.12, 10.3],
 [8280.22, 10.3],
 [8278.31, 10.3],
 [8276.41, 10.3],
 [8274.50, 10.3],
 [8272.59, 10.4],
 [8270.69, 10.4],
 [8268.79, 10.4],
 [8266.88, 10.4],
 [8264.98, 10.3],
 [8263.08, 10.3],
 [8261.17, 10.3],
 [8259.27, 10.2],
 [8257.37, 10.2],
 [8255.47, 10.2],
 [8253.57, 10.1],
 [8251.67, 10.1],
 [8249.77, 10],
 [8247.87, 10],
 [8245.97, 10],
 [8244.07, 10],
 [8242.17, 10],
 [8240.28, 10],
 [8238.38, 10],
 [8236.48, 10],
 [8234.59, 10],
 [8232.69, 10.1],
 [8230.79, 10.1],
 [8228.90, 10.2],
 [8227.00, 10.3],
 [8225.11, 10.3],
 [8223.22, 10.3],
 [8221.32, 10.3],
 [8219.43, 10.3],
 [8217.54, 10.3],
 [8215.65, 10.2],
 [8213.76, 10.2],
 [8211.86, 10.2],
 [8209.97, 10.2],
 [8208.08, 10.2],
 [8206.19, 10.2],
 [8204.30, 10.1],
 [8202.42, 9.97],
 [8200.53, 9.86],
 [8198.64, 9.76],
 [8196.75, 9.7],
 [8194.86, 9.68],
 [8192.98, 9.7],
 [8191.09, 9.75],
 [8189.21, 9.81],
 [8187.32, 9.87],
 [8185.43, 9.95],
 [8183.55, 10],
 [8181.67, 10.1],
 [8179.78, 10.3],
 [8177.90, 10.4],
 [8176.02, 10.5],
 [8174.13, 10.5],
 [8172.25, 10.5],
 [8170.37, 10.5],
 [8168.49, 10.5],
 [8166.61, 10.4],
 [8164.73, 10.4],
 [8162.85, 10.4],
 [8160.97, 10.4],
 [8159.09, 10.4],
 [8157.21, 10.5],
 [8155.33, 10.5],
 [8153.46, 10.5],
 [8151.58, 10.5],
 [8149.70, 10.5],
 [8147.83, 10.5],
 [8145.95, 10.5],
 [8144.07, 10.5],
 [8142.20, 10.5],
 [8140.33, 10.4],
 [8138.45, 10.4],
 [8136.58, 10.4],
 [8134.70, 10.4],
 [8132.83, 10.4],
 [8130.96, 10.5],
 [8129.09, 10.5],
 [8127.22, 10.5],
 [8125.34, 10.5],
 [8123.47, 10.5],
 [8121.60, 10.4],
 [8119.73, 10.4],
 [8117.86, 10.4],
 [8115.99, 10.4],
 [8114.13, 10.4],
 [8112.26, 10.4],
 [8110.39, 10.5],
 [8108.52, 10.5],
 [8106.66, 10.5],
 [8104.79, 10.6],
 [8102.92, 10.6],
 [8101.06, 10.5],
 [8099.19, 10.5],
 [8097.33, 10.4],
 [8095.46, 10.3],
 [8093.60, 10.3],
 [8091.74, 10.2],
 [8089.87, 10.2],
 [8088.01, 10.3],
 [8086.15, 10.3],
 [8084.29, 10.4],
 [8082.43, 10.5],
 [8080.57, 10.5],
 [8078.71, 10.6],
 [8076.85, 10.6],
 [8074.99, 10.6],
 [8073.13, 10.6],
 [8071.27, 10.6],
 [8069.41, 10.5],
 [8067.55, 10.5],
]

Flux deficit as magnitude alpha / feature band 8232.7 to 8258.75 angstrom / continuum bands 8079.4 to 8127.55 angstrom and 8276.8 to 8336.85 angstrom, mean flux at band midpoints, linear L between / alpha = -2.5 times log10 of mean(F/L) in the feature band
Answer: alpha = 0.027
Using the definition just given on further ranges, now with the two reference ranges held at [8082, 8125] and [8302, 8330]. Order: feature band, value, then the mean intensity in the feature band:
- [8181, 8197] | 0.05 mag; 9.84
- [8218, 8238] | 0.01 mag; 10.2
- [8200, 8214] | 0.02 mag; 10.1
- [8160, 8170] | -0.01 mag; 10.4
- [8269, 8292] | -0.01 mag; 10.3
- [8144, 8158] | -0.01 mag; 10.5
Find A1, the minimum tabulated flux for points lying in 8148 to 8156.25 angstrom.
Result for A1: 10.5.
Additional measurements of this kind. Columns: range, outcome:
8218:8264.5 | 10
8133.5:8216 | 9.68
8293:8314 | 10.3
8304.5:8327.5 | 9.99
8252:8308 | 10.1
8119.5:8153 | 10.4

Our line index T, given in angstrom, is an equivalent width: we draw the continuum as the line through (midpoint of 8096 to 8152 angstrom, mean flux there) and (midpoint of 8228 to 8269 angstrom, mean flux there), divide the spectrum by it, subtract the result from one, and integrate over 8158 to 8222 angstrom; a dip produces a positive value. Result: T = 0.8 angstrom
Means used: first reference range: 10.5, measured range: 10.2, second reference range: 10.1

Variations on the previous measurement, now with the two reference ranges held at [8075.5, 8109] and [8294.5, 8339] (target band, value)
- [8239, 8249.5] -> 0.3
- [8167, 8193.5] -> 0.4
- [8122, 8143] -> -0.1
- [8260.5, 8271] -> -0.1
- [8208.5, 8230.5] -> 0.1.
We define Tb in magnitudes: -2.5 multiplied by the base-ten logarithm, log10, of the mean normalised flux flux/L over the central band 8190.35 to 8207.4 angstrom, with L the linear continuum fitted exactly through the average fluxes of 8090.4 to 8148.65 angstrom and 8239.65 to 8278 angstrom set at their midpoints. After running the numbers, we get 0.05 mag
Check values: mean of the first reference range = 10.4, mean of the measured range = 9.87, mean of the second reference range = 10.2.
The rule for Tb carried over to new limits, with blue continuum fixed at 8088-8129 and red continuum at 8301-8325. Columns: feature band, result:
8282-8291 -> -0.001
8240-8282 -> 0.012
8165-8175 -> -0.010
